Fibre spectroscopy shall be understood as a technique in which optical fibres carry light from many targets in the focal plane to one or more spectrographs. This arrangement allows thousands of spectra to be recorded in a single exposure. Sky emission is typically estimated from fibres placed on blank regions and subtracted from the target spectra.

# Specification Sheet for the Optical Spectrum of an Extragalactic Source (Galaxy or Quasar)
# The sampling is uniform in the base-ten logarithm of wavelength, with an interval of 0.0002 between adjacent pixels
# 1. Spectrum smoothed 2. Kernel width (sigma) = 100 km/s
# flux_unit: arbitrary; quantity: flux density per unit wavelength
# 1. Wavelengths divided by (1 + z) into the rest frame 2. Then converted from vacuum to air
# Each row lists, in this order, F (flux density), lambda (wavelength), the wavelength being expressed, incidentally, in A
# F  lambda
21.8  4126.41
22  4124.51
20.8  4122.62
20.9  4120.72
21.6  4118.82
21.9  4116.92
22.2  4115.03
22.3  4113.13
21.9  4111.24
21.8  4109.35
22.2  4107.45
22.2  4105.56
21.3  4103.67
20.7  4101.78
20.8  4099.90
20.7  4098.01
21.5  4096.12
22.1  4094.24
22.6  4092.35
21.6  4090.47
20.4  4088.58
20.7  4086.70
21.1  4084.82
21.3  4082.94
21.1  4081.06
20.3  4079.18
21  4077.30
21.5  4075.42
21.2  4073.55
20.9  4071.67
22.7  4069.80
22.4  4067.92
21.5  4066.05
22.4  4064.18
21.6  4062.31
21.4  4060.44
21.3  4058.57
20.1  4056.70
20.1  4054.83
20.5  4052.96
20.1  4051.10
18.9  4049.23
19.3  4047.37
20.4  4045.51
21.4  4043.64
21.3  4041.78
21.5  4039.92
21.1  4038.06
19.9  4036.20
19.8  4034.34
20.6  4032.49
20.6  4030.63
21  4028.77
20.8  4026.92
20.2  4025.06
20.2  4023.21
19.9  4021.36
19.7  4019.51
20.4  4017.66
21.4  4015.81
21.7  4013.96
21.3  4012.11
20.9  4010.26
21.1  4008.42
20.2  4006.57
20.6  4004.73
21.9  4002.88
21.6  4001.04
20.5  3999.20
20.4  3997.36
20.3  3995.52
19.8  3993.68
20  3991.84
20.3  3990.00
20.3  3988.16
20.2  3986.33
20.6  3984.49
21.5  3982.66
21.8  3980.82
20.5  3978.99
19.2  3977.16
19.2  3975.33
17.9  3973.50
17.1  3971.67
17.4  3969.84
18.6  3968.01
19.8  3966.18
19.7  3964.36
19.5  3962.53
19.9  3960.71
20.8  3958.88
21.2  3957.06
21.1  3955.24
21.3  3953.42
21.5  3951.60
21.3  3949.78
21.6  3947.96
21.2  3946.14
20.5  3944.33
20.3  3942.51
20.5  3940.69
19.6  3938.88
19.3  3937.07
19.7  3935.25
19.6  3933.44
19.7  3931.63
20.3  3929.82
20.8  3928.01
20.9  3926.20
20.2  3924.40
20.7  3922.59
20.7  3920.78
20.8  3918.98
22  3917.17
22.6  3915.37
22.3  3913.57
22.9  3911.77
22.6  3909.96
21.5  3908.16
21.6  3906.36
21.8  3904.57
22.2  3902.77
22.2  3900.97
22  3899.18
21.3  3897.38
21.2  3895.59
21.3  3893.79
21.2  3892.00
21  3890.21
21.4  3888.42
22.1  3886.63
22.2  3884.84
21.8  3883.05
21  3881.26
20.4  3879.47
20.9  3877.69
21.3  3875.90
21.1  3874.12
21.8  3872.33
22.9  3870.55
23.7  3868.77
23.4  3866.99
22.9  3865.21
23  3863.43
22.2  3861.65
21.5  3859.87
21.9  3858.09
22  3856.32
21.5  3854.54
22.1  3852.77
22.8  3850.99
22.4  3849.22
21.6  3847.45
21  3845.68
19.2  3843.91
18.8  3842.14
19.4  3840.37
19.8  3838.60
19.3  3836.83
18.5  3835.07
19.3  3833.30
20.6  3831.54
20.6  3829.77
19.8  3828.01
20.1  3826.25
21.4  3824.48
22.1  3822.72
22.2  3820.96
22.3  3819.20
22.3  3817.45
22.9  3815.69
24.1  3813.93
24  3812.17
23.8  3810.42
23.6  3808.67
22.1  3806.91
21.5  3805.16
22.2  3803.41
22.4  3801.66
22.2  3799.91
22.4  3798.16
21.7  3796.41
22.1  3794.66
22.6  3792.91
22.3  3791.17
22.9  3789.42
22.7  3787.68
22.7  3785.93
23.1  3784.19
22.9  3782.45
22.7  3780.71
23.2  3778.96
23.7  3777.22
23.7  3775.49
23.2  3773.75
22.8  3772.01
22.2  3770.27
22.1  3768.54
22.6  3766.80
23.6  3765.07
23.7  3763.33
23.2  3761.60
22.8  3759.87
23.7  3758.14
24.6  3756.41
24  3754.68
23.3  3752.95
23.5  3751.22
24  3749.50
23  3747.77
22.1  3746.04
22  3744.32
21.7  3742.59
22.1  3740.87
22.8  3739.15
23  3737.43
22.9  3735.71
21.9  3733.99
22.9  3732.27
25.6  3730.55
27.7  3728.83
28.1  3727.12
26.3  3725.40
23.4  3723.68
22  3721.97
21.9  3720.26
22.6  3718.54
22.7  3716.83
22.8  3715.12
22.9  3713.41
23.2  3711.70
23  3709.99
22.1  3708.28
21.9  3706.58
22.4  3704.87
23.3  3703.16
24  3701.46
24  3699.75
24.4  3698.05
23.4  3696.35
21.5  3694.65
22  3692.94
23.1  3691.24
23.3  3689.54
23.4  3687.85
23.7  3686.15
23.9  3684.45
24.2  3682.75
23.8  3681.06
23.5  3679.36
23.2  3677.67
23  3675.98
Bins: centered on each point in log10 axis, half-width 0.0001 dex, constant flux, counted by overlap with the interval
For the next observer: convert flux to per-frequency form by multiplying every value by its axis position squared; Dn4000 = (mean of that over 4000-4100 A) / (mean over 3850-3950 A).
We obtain 1.1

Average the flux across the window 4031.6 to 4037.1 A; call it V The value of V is 20.1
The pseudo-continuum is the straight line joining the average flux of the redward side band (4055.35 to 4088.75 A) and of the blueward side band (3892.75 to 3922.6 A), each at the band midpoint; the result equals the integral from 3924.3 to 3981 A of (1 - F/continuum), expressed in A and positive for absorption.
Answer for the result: 4.2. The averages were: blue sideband 21.8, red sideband 21.3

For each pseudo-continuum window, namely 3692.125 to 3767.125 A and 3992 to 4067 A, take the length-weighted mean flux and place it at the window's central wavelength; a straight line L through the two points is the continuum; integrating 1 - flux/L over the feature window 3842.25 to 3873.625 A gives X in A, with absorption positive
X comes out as 0.2 A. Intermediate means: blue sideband 23.3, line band 22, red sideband 20.7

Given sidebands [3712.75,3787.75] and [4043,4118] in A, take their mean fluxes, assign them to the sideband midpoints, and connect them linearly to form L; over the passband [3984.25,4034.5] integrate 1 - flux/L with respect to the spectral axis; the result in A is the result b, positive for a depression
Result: 2.5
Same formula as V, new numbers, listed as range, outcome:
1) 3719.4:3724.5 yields 22.4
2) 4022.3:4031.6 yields 20.5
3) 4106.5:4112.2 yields 22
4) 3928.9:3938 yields 19.7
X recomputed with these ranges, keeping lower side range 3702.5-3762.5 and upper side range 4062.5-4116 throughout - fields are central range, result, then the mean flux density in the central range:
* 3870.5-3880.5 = 0.6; 21.3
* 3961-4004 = 4.1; 19.9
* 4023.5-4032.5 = 0.5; 20.6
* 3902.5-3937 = 1.9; 21.1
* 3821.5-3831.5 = 0.9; 20.8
